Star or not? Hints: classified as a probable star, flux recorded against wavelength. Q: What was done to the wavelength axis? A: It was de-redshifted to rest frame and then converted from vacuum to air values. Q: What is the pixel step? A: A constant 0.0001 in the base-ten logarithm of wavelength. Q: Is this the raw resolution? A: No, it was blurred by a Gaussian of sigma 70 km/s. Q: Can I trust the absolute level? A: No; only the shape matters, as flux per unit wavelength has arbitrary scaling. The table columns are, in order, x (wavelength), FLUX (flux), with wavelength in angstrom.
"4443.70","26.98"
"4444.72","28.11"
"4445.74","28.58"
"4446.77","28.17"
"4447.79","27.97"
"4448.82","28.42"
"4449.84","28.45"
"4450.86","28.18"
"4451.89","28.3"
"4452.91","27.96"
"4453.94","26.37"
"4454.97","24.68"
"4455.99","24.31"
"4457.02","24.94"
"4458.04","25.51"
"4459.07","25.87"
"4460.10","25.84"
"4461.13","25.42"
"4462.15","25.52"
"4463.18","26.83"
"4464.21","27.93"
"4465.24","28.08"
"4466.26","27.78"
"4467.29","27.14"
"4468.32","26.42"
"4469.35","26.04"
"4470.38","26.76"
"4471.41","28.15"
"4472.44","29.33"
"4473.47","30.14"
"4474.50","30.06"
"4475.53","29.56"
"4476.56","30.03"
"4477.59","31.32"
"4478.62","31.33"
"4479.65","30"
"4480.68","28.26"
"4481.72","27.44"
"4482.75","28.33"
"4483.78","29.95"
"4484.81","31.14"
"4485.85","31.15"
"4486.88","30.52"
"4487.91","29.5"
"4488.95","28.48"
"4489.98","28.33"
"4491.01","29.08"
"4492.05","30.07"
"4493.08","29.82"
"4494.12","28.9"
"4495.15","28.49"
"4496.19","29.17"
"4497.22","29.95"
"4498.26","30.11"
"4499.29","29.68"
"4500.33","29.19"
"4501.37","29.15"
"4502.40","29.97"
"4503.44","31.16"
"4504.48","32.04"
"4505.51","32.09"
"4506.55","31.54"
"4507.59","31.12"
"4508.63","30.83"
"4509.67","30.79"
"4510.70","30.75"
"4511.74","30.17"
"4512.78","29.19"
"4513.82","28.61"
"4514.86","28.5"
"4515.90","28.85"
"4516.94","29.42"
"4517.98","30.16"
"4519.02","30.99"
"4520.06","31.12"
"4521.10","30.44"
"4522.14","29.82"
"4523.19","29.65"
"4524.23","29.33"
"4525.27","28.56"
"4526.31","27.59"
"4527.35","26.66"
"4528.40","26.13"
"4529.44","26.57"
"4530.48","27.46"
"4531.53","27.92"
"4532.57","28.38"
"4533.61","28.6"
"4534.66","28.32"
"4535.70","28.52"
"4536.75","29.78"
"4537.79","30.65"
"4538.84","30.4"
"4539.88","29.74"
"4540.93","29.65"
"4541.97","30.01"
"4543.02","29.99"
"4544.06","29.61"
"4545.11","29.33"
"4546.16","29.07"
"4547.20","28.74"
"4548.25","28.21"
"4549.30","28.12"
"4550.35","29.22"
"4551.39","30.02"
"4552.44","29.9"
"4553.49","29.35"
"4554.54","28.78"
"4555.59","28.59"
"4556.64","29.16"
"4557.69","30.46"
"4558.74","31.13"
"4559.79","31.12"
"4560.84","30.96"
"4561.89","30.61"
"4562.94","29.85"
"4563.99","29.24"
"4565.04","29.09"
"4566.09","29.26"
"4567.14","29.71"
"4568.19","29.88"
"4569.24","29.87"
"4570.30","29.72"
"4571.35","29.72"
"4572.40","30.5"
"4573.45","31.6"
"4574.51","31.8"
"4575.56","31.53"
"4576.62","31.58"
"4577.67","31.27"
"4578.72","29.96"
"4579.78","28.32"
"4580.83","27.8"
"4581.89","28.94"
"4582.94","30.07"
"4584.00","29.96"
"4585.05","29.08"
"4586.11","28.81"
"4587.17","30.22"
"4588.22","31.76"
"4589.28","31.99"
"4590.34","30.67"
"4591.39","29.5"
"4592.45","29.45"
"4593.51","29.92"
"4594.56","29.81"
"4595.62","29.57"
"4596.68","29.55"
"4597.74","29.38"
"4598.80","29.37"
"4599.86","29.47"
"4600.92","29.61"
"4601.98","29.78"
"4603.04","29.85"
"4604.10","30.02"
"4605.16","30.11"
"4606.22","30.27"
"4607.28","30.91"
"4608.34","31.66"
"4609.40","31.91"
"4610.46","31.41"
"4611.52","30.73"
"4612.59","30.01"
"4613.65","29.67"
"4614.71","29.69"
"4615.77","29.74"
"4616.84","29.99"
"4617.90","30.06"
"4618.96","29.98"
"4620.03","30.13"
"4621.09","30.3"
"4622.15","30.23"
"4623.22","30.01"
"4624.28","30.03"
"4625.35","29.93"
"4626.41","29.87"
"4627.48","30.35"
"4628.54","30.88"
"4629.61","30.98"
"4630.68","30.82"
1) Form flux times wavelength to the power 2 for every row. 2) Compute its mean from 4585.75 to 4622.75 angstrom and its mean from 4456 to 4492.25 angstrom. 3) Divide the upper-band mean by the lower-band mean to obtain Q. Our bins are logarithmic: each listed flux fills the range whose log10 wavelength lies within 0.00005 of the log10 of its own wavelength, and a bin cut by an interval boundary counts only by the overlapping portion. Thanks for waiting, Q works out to 1.1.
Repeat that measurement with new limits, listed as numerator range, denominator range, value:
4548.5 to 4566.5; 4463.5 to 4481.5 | 1.07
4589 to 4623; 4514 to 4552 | 1.07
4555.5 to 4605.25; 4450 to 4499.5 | 1.11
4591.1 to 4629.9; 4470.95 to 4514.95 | 1.06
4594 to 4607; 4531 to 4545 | 1.04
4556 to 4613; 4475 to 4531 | 1.06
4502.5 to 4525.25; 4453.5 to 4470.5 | 1.18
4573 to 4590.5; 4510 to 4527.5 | 1.06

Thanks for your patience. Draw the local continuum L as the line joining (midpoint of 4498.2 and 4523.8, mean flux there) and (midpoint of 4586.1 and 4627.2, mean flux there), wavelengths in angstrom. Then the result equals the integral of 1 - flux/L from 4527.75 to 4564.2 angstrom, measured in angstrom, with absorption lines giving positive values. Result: 1.1 angstrom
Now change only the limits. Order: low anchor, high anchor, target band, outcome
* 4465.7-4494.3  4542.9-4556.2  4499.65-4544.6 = -0.62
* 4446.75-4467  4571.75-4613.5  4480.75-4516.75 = -2.52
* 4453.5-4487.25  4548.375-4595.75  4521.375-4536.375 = 0.48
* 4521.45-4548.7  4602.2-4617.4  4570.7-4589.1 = -0.27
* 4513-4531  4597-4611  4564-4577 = -0.27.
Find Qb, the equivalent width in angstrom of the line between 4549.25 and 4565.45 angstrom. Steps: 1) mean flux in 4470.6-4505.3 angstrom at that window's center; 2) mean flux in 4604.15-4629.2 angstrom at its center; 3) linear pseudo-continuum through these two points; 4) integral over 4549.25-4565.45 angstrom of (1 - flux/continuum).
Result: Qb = 0.1 angstrom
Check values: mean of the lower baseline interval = 29.7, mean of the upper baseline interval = 30.3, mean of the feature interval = 29.8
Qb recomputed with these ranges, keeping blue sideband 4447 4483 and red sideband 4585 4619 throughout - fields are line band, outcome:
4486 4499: -0.6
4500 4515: -1.0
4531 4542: -0.1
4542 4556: 0.0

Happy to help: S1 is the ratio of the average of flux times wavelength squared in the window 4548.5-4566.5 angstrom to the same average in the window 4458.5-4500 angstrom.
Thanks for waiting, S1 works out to 1.07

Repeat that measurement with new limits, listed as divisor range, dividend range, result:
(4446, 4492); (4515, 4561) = 1.07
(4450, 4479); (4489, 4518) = 1.11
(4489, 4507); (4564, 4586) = 1.04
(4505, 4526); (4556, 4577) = 1.03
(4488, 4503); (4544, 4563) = 1.03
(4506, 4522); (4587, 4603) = 1.03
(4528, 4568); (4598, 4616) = 1.06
